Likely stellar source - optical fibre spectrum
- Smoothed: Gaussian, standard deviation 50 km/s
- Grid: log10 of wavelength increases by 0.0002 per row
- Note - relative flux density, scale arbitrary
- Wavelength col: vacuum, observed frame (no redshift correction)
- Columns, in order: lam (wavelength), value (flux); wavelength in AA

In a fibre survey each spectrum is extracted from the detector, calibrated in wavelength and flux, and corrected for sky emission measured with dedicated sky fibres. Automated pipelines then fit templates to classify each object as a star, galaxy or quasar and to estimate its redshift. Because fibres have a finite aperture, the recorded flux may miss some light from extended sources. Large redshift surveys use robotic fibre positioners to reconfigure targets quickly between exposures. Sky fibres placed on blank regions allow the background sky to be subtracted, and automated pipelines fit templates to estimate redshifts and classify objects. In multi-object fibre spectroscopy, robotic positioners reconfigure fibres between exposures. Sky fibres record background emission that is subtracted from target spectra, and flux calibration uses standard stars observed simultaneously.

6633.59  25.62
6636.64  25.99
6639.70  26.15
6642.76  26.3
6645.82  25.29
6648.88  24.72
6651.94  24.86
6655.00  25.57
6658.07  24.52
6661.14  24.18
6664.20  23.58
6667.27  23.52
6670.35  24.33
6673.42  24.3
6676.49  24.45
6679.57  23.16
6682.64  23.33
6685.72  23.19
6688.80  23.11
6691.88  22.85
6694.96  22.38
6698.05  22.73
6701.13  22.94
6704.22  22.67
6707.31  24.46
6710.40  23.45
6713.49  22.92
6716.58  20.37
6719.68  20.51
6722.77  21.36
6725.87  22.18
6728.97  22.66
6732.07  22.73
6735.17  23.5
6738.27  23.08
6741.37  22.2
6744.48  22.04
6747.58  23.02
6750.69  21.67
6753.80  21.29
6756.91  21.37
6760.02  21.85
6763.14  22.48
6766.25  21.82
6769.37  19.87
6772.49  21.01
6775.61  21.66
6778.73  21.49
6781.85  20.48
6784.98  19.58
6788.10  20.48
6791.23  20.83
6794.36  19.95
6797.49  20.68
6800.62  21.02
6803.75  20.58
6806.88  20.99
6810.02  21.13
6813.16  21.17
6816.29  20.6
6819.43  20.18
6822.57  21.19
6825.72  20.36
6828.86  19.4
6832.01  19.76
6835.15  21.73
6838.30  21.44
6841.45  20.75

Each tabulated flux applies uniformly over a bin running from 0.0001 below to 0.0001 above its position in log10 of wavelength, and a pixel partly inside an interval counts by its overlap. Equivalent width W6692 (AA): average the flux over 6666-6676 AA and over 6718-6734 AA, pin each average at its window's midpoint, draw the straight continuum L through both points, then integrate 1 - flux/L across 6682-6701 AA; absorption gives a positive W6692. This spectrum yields 0.3 AA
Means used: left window 24.1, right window 21.9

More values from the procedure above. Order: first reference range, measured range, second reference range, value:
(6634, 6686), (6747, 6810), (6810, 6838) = 1.9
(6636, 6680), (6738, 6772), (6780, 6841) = 0.5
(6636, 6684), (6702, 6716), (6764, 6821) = 0.0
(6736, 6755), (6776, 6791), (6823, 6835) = 0.5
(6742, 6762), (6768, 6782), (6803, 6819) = 0.3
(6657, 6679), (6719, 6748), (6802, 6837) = 0.3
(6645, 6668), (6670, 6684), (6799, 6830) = 0.1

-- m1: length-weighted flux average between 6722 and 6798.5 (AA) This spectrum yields 21.6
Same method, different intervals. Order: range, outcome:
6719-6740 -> 22.4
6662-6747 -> 22.9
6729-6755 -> 22.5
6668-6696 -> 23.5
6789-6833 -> 20.6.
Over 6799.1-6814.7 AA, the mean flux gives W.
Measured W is 21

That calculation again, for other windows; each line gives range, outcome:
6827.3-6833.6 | 19.6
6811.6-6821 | 20.7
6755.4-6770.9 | 21.5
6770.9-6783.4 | 21.2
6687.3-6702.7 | 22.8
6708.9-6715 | 23.2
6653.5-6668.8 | 24.3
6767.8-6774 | 20.4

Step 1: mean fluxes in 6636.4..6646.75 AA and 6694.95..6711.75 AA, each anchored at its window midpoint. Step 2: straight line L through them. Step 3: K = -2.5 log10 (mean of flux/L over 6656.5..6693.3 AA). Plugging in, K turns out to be 0.03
